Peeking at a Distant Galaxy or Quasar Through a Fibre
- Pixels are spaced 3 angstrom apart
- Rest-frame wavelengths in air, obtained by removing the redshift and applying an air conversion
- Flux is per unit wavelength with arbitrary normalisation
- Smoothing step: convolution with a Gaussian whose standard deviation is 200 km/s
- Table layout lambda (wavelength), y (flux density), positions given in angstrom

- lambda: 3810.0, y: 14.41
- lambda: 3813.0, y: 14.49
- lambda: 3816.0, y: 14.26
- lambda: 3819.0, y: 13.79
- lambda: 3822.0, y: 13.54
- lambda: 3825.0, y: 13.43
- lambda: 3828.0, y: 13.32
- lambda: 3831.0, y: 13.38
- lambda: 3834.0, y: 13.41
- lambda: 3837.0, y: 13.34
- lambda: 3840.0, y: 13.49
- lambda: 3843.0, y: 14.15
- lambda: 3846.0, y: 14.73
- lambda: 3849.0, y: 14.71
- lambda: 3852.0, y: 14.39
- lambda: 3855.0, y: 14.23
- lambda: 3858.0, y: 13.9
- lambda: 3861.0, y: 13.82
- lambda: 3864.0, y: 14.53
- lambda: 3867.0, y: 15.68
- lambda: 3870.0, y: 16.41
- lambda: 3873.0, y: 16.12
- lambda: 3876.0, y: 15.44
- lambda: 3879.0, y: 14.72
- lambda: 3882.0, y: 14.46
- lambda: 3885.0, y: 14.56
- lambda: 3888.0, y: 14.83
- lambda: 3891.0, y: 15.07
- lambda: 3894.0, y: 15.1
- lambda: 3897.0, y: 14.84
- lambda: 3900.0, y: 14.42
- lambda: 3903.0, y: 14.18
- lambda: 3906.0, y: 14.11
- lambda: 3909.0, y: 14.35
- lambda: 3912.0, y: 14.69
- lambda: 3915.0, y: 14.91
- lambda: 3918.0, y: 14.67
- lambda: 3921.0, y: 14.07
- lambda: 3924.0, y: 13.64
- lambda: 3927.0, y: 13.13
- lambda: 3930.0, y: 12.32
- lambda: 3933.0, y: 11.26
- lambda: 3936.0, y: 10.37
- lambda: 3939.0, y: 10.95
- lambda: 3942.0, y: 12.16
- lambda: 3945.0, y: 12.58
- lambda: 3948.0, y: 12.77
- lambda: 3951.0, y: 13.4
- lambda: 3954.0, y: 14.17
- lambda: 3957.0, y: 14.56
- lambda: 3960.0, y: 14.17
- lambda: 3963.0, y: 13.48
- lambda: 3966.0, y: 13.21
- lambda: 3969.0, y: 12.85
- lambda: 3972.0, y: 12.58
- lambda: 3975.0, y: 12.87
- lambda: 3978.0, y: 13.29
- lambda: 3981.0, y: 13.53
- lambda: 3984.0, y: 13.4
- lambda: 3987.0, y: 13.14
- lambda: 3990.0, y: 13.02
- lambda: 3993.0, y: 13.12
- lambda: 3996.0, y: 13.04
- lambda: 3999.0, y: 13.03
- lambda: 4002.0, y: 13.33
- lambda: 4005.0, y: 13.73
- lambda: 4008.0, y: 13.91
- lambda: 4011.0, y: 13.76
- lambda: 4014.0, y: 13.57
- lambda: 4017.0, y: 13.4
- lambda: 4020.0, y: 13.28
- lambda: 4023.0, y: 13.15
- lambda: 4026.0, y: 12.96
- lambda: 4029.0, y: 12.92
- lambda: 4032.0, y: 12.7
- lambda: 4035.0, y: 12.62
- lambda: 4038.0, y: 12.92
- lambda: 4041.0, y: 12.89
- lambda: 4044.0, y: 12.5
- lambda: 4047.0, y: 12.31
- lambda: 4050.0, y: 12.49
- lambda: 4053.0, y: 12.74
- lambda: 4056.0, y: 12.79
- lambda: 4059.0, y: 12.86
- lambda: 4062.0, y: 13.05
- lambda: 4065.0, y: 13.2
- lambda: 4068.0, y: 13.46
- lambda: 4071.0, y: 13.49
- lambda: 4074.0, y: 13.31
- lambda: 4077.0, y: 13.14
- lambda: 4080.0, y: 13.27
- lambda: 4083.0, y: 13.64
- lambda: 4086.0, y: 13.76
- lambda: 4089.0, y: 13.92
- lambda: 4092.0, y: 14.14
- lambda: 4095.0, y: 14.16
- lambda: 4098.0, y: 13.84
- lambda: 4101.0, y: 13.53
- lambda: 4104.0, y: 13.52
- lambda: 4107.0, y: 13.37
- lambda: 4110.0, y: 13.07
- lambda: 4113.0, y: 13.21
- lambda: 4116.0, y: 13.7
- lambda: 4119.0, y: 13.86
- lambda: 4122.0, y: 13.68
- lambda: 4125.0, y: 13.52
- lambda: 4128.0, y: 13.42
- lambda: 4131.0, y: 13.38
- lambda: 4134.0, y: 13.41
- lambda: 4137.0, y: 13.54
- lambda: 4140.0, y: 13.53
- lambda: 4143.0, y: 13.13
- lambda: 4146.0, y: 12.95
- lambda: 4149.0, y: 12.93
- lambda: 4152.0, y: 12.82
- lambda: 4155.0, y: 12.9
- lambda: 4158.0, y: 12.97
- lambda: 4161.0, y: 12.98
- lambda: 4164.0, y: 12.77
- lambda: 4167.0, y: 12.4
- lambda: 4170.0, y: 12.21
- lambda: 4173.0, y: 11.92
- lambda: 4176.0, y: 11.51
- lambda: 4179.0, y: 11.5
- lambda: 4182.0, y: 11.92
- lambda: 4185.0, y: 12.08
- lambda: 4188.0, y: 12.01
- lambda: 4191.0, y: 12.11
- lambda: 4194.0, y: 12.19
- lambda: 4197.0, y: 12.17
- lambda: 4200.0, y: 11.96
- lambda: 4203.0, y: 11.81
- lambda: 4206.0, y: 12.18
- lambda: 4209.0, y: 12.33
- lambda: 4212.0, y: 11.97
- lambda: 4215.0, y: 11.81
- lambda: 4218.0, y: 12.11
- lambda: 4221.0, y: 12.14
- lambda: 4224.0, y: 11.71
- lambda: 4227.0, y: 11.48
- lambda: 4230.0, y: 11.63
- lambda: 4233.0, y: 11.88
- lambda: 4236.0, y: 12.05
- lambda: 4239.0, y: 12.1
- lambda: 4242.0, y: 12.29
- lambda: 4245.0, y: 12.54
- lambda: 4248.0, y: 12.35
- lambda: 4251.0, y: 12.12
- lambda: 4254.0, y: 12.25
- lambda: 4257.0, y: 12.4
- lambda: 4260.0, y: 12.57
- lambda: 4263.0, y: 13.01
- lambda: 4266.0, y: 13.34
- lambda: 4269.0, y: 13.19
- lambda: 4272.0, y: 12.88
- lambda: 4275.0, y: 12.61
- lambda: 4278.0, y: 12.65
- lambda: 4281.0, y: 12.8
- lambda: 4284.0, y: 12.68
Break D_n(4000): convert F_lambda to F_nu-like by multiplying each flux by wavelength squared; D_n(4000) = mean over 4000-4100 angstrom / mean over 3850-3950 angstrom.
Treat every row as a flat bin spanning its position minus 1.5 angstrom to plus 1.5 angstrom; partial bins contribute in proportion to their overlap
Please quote 1.02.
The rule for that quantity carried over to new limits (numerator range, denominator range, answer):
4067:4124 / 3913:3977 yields 1.12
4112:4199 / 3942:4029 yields 1.04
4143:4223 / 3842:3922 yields 0.97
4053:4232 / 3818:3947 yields 1.04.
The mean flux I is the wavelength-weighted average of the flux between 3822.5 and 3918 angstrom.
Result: 14.5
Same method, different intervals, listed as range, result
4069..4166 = 13.4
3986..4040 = 13.2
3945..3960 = 13.7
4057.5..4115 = 13.5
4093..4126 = 13.6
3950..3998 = 13.4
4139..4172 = 12.8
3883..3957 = 13.6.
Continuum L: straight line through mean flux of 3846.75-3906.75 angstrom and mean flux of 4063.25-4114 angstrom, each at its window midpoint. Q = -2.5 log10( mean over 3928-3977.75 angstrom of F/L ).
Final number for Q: 0.13 mag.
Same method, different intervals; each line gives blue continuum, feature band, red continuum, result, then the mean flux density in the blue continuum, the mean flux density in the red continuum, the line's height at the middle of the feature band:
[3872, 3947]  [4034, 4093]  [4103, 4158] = 0.03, 13.9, 13.3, 13.5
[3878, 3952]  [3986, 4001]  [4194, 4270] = 0.02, 13.7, 12.2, 13.3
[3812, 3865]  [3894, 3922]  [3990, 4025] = -0.06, 13.9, 13.4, 13.7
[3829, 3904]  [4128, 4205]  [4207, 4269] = 0.01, 14.6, 12.2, 12.7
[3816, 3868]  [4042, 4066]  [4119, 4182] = 0.04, 14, 12.9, 13.2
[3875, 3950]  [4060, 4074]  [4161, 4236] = -0.04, 13.7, 12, 12.8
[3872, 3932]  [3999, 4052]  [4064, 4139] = 0.07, 14.4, 13.5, 13.9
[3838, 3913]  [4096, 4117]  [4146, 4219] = -0.05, 14.7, 12.2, 12.8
